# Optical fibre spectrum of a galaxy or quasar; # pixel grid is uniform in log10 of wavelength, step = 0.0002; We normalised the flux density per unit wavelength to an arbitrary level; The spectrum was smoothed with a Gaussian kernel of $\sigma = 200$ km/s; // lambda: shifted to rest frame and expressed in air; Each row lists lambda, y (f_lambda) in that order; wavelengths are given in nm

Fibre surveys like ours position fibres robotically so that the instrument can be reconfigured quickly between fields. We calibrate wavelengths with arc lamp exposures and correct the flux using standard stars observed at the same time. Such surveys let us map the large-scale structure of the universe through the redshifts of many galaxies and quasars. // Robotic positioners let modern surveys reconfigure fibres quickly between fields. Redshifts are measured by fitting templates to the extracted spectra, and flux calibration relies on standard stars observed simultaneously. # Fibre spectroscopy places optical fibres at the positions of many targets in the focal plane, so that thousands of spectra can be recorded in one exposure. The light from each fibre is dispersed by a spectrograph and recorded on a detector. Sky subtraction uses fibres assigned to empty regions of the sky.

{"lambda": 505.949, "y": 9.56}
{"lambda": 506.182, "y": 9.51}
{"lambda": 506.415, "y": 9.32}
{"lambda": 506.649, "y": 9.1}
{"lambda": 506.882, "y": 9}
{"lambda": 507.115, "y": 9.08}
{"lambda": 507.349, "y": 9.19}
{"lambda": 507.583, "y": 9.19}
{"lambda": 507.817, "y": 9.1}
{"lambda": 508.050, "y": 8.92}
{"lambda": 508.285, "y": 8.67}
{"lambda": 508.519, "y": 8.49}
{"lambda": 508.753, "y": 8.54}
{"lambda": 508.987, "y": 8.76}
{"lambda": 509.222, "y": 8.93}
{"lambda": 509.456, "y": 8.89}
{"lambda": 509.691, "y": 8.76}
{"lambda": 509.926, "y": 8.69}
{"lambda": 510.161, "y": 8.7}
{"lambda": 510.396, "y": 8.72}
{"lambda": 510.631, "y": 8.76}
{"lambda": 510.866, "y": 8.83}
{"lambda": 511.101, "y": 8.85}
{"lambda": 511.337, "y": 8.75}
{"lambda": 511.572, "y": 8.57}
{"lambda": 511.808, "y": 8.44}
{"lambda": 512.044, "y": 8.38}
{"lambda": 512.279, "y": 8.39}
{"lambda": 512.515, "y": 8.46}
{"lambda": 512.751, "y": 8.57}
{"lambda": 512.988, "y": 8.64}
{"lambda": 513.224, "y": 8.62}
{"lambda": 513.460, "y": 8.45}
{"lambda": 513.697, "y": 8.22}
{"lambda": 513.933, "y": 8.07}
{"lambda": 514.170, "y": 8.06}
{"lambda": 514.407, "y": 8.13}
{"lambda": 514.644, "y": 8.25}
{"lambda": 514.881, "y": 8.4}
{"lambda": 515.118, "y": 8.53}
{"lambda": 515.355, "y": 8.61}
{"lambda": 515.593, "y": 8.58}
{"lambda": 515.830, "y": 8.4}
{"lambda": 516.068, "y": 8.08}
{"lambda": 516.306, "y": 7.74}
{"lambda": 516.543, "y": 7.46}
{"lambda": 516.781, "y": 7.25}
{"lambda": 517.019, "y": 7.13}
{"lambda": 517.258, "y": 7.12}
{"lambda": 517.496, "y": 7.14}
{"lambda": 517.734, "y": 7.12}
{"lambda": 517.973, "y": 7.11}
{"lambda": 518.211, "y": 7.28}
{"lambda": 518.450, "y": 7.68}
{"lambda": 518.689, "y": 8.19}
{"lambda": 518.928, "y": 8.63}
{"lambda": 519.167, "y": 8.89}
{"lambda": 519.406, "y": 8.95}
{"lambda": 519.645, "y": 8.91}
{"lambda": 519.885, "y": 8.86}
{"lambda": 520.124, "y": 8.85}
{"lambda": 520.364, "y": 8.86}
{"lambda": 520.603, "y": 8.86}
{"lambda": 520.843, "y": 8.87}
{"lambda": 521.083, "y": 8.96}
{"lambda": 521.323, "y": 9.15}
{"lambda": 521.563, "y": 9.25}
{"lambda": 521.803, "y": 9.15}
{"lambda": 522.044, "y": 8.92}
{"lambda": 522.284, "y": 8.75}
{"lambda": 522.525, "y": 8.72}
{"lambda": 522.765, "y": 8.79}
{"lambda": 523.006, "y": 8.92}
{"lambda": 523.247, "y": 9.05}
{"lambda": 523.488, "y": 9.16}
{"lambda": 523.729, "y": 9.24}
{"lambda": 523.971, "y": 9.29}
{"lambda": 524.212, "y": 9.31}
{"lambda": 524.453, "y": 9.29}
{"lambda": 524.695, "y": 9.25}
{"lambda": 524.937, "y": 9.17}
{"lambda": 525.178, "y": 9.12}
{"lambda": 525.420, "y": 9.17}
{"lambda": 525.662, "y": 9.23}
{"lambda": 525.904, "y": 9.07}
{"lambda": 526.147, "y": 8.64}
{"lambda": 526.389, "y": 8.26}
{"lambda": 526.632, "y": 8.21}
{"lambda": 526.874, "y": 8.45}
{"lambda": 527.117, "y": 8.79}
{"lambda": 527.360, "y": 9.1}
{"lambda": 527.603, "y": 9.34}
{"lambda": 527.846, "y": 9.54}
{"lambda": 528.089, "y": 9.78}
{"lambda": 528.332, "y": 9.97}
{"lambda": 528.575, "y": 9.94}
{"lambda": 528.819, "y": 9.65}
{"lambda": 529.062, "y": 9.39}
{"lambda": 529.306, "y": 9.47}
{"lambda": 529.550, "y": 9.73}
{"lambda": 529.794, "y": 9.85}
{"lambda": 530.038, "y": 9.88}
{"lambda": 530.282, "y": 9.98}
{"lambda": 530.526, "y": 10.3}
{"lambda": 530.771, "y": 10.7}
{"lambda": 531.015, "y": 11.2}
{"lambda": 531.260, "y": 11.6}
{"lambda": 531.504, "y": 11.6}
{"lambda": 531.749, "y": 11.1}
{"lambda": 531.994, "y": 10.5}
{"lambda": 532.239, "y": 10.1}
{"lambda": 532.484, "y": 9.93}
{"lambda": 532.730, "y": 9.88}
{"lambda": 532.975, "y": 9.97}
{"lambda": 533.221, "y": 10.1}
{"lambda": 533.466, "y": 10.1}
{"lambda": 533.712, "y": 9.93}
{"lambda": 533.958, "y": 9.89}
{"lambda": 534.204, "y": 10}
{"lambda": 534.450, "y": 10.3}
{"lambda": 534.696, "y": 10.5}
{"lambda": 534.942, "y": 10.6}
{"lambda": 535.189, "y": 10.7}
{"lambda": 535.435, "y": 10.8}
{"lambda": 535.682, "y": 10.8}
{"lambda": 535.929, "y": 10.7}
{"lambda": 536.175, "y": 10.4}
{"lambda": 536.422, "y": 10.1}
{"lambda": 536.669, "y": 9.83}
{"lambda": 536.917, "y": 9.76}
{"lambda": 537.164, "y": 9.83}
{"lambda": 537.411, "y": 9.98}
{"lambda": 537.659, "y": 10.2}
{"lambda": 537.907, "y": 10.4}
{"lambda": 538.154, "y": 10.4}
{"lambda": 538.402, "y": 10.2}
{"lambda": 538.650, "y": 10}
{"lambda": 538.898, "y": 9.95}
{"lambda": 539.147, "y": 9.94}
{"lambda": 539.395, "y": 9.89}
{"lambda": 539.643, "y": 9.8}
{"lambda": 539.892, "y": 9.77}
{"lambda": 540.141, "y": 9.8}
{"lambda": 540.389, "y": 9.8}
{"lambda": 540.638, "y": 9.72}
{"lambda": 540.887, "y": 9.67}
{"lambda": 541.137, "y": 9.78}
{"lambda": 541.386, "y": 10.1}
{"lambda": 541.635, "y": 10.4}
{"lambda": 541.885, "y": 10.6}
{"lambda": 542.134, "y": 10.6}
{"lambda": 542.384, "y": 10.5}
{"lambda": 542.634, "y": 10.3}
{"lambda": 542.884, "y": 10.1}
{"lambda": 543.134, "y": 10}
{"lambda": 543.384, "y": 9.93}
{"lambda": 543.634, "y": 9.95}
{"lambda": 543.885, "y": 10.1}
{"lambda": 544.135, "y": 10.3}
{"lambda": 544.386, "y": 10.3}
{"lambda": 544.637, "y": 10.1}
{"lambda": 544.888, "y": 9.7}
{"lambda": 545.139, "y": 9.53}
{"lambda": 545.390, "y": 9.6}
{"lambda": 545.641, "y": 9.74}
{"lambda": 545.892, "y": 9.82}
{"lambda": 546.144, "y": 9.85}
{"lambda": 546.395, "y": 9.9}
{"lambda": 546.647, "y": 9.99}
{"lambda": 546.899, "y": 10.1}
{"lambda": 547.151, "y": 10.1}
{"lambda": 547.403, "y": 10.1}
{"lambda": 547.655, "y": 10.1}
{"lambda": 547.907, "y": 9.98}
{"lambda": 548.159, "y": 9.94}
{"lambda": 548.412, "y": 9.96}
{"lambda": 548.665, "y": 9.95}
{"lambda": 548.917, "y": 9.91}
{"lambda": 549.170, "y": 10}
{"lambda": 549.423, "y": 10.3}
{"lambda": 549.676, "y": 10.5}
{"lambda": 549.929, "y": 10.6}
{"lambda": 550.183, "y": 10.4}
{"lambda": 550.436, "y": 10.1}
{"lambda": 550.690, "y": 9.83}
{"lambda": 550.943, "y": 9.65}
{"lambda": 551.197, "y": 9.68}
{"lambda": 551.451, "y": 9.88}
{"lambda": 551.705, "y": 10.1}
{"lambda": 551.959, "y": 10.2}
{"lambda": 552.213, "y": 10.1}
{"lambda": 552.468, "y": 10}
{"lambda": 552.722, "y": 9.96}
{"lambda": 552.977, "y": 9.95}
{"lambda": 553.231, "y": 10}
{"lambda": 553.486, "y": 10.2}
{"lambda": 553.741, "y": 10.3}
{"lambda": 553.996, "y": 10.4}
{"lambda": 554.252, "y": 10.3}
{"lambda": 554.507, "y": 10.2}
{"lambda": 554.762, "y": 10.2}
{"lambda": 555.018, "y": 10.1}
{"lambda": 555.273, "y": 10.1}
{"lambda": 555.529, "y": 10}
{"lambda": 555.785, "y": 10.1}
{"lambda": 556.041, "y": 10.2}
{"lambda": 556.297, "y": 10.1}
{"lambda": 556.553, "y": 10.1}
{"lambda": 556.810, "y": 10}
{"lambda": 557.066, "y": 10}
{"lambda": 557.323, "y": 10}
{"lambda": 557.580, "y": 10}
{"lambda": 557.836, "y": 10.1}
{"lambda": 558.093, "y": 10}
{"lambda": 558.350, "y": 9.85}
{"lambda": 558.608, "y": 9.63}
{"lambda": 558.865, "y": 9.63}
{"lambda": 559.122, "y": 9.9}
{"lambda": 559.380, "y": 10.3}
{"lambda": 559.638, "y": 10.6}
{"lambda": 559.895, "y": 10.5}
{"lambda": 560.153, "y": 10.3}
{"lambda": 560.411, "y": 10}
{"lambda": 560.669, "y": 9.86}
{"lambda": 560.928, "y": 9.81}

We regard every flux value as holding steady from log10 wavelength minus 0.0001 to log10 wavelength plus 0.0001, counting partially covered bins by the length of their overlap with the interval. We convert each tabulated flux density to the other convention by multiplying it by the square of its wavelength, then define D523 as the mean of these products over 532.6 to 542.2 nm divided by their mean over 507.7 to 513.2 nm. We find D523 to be 1.3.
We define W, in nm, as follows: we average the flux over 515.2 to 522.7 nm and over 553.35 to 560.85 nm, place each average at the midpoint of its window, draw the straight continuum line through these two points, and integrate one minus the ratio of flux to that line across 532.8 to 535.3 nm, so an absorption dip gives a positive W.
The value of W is -0.33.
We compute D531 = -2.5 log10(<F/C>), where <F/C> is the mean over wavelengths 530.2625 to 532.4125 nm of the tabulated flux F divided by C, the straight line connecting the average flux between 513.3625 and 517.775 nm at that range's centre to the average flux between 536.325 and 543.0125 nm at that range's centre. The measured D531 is -0.16 mag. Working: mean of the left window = 7.94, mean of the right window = 10.1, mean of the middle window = 10.8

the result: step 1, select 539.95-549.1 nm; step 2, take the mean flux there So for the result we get 10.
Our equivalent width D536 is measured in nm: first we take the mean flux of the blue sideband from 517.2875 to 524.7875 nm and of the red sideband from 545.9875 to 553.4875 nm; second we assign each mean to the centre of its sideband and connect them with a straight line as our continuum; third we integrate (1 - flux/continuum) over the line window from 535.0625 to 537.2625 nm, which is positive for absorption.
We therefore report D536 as -0.220 nm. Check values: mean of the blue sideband 8.67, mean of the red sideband 10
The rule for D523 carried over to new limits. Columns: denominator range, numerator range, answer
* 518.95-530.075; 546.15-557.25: 1.22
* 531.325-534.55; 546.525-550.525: 1.04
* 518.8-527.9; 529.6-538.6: 1.20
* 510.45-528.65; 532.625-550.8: 1.27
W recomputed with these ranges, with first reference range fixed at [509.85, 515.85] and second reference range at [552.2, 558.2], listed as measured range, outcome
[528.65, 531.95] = -0.42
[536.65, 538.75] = -0.14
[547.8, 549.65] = -0.03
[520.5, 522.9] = -0.03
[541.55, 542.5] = -0.09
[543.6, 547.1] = -0.07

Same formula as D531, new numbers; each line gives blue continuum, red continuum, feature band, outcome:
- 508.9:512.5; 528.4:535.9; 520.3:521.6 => 0.06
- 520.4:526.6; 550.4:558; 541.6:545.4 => -0.05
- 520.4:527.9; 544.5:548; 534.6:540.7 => -0.07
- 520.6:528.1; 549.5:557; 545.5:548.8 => -0.01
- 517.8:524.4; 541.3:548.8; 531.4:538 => -0.09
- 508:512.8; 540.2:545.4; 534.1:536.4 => -0.08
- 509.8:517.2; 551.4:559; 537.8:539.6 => -0.08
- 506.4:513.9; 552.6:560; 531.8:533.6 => -0.08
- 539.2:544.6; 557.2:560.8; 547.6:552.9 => 0.00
